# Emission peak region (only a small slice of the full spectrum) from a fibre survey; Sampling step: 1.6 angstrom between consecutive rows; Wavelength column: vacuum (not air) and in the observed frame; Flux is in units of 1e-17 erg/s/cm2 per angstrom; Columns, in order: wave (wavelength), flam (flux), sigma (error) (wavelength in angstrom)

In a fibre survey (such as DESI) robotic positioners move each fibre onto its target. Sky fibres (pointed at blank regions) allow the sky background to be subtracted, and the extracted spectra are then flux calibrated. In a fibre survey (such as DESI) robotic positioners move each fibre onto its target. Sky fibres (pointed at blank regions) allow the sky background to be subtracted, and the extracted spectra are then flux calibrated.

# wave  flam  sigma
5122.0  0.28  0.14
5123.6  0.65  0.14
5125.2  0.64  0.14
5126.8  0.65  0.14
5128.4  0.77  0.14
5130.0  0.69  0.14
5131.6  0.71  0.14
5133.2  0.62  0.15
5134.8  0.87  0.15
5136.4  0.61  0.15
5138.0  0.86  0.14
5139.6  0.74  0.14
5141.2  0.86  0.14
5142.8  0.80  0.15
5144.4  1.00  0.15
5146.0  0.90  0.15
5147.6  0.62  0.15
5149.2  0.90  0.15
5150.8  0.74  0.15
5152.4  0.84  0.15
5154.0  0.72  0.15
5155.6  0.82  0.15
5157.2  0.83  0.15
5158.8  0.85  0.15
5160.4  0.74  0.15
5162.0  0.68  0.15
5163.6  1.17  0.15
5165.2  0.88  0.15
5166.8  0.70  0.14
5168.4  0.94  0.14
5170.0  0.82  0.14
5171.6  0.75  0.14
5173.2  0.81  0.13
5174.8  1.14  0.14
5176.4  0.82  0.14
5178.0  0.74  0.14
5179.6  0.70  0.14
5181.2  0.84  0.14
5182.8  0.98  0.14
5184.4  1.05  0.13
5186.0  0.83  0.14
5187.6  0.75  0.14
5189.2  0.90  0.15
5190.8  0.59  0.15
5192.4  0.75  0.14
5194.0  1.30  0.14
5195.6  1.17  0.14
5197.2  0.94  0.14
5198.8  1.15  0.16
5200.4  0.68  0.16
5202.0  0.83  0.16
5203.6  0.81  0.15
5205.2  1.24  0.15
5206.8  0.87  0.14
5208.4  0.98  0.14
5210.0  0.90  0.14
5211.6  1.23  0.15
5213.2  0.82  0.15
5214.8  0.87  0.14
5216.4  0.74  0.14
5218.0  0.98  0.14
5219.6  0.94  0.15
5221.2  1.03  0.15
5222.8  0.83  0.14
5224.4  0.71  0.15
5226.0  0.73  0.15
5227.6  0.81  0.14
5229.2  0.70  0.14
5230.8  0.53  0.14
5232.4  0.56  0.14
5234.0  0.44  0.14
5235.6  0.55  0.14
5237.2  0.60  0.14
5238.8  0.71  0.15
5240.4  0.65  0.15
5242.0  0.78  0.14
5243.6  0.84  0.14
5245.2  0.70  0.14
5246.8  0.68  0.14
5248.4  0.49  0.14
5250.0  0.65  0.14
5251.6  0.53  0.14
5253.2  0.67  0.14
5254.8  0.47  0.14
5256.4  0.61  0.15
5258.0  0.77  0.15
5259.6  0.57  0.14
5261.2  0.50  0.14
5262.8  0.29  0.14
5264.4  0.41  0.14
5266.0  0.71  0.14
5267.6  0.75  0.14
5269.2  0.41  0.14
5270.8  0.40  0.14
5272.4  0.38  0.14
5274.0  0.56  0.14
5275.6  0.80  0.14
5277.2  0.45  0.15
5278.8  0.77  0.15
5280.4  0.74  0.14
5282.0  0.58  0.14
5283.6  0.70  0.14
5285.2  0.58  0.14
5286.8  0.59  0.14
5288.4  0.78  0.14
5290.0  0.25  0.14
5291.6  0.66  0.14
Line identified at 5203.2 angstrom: C III]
